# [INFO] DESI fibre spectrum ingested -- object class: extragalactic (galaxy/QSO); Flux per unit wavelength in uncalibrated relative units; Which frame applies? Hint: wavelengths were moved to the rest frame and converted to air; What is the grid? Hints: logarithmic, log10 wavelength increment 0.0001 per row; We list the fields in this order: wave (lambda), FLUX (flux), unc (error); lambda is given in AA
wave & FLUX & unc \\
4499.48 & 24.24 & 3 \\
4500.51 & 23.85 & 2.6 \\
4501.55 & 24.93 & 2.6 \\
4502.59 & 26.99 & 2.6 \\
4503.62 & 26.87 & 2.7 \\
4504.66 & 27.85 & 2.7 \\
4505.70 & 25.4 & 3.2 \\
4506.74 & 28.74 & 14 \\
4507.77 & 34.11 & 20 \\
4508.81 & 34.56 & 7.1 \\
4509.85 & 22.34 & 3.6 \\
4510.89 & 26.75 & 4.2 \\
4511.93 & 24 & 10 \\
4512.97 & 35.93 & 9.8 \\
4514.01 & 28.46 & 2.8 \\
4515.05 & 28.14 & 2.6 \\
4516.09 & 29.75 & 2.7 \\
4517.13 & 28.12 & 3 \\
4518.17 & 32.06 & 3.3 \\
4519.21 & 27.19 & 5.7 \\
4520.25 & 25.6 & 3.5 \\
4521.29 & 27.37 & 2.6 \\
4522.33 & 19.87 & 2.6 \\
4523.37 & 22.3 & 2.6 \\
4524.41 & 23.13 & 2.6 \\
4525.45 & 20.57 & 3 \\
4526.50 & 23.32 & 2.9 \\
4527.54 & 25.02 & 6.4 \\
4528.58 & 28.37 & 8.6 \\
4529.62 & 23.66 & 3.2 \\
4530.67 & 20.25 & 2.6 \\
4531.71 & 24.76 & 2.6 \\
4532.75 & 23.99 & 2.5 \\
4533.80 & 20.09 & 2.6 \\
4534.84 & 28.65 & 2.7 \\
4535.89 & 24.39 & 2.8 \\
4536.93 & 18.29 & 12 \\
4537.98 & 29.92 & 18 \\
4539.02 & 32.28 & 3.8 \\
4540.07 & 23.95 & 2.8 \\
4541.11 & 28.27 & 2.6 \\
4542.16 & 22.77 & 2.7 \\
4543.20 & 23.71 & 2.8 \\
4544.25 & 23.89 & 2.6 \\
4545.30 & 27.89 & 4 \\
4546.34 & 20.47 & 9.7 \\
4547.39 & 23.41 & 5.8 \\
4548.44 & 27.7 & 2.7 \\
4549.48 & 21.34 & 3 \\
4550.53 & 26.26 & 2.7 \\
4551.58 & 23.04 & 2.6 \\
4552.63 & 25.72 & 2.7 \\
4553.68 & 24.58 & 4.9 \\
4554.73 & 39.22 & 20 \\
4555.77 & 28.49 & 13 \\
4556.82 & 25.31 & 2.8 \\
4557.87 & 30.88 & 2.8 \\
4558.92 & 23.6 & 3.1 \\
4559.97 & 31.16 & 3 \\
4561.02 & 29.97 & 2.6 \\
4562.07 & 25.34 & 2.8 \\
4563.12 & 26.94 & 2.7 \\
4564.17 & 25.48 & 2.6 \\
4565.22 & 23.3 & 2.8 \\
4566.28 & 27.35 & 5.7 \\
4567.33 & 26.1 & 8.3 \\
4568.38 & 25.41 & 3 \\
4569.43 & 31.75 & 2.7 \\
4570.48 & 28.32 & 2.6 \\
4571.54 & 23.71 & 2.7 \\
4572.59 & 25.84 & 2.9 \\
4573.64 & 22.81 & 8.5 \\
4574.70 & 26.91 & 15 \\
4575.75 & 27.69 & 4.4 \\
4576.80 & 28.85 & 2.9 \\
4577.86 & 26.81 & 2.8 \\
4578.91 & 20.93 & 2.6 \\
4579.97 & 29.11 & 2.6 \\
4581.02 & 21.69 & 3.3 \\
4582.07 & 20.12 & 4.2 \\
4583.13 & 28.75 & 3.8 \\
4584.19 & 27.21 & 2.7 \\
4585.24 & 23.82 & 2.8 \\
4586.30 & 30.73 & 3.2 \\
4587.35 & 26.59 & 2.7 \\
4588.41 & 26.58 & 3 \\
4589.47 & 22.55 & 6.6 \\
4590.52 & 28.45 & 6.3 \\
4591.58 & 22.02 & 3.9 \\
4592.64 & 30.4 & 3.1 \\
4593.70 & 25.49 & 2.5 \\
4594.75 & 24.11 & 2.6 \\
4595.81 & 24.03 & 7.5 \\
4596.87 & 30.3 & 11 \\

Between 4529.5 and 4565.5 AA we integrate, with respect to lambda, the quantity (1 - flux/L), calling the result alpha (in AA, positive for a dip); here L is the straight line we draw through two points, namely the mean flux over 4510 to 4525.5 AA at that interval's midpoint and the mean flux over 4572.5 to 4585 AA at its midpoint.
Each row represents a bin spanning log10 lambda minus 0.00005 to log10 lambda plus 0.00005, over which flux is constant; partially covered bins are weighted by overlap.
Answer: 0.5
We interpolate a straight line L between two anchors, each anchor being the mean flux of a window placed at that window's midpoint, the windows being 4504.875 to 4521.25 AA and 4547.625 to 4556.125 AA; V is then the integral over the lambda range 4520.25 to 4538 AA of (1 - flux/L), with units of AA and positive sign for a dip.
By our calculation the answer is 2.7 AA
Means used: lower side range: 28.7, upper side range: 26.9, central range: 23.6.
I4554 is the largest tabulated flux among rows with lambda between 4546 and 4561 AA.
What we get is 39.22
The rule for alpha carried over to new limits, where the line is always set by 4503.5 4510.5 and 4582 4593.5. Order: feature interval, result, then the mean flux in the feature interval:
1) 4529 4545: 1.78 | 24.7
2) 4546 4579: 0.63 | 26.5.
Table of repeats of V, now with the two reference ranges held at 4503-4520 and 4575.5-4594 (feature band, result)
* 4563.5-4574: 0.19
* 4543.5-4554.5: 1.00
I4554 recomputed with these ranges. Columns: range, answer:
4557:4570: 31.75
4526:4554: 32.28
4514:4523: 32.06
